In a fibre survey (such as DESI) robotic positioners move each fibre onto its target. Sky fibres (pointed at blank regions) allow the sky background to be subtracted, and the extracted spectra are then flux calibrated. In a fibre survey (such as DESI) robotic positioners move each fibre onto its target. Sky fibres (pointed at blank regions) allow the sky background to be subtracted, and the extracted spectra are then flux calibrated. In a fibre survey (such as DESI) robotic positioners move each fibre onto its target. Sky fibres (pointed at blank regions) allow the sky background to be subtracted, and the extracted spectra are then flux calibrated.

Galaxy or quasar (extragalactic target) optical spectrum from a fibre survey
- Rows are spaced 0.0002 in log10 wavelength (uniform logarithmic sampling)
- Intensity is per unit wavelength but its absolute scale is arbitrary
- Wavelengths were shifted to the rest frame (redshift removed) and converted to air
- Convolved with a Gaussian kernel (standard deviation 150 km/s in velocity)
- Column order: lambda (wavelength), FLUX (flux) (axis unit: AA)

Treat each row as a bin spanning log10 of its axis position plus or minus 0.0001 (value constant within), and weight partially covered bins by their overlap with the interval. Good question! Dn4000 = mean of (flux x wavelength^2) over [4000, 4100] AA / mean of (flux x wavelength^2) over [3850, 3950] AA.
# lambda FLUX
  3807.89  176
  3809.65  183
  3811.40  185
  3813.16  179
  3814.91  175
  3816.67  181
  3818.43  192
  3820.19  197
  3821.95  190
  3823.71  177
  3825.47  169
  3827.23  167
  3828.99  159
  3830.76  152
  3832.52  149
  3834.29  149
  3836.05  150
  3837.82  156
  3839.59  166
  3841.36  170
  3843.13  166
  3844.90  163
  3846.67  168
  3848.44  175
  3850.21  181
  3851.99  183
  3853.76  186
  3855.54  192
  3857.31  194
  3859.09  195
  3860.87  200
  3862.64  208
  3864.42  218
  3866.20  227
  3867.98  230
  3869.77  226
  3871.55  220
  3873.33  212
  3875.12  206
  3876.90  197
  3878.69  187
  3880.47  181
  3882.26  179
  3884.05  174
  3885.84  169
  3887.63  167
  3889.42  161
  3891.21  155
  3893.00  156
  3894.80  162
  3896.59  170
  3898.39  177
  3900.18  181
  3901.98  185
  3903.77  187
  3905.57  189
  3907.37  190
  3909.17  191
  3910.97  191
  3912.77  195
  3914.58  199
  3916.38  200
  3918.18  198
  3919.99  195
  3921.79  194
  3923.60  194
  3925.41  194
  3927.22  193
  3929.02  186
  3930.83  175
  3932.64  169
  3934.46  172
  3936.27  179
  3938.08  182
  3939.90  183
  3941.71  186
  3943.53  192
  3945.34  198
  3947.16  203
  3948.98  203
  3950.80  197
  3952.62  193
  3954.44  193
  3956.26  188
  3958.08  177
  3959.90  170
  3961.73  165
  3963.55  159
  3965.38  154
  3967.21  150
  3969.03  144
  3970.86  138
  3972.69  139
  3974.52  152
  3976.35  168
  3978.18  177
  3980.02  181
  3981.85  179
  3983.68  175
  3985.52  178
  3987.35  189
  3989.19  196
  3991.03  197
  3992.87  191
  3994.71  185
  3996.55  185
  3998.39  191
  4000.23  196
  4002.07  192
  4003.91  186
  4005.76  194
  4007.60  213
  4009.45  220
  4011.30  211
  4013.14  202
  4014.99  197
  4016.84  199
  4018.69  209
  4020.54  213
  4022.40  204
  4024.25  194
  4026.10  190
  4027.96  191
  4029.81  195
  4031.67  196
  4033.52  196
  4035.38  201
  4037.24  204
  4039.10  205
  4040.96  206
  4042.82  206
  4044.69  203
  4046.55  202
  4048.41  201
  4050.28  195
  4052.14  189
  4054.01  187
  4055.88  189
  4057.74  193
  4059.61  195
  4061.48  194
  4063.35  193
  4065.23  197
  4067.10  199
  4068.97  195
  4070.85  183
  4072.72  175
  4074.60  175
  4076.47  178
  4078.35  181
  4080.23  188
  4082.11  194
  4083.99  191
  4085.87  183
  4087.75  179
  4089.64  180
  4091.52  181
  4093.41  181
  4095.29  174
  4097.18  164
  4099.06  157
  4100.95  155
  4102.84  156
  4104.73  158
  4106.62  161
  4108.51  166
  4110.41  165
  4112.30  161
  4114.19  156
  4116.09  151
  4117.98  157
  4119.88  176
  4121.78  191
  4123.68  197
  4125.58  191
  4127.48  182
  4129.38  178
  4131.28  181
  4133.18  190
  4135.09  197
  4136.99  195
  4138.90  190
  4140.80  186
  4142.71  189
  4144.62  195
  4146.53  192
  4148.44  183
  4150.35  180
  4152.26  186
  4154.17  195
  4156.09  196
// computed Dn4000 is 1.1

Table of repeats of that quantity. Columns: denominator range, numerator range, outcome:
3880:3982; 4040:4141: 1.11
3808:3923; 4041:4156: 1.12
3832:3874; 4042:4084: 1.14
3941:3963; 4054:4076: 1.06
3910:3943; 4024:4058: 1.11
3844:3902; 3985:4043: 1.13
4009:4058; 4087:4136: 0.90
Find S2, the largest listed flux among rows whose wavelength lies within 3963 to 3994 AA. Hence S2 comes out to 197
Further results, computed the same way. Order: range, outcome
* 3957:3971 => 177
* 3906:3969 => 203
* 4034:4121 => 206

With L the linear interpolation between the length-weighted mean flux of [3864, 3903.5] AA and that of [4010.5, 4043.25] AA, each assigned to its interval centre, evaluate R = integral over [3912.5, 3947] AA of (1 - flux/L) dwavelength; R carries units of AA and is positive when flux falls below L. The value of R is 0.57 AA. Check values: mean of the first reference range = 188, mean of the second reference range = 201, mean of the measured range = 189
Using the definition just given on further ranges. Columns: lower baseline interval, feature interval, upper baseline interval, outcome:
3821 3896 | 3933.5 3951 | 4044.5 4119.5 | -0.9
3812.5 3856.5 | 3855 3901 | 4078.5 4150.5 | -4.7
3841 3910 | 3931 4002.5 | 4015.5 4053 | 5.8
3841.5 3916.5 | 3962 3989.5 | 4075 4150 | 2.8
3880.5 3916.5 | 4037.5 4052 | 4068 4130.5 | -2.2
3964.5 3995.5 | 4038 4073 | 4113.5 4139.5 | -3.9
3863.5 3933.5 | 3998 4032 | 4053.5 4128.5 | -3.2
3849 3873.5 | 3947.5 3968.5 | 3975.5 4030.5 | 2.1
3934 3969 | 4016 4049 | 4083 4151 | -4.1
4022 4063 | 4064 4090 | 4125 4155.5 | 1.1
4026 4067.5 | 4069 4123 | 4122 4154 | 5.6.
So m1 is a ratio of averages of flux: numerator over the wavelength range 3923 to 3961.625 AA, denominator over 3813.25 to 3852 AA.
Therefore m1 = 1.1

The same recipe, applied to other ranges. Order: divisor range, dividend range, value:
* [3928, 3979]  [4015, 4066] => 1.13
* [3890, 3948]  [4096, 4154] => 0.95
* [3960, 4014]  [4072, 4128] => 0.97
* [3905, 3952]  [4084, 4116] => 0.88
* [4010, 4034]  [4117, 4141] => 0.93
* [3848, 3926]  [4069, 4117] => 0.90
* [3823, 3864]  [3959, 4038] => 1.07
